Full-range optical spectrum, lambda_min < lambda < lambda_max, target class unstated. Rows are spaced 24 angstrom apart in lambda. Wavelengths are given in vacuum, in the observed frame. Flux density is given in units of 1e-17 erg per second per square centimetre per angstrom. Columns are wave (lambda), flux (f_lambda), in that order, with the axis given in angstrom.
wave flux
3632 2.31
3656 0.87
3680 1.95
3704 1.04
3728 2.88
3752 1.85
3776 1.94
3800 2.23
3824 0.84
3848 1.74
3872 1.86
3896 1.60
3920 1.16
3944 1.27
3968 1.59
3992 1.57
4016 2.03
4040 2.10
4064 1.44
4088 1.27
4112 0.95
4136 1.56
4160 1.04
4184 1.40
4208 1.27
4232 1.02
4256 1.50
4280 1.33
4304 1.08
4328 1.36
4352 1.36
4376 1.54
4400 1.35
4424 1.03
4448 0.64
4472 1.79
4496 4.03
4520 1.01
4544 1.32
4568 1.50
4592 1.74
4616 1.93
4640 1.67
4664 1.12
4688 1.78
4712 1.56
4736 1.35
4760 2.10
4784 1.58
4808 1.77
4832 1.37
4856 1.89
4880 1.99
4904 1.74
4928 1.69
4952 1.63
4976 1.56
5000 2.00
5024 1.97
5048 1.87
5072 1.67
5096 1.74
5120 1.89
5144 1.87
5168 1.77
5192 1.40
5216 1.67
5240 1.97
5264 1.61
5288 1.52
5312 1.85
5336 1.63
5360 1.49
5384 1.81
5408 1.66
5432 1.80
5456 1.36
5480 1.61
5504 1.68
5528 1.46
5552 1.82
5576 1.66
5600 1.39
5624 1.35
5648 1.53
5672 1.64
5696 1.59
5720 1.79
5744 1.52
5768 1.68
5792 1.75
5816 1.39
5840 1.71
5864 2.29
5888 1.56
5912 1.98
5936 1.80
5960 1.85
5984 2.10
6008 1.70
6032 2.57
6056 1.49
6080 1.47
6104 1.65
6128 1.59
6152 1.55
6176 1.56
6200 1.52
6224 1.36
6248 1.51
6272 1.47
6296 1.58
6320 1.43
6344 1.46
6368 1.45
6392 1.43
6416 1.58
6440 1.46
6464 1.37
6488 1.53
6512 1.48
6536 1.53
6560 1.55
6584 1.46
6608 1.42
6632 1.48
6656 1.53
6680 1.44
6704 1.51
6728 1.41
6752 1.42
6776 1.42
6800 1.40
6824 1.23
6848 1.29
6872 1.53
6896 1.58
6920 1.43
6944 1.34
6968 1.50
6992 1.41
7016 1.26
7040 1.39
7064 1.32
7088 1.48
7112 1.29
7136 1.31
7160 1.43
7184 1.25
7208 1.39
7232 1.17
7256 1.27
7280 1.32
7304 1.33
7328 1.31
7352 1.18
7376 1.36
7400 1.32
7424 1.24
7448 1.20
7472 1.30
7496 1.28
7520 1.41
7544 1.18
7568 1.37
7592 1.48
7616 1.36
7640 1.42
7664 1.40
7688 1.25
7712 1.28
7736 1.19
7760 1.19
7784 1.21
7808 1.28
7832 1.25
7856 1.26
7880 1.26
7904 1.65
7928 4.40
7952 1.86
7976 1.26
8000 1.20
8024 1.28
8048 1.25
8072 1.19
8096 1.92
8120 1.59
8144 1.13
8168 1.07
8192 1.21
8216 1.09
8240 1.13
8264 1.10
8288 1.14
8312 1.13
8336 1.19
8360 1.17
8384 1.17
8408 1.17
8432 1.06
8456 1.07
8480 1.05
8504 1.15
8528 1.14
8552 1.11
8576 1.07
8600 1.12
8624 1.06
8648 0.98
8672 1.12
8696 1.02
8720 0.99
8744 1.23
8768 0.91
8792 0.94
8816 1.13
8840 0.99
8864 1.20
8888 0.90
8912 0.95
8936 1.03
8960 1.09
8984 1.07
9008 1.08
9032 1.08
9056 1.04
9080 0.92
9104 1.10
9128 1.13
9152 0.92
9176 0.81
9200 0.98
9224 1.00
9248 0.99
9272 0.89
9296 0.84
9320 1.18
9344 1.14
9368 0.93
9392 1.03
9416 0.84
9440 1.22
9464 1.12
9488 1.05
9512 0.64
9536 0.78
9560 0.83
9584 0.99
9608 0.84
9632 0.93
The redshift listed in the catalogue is 0.206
